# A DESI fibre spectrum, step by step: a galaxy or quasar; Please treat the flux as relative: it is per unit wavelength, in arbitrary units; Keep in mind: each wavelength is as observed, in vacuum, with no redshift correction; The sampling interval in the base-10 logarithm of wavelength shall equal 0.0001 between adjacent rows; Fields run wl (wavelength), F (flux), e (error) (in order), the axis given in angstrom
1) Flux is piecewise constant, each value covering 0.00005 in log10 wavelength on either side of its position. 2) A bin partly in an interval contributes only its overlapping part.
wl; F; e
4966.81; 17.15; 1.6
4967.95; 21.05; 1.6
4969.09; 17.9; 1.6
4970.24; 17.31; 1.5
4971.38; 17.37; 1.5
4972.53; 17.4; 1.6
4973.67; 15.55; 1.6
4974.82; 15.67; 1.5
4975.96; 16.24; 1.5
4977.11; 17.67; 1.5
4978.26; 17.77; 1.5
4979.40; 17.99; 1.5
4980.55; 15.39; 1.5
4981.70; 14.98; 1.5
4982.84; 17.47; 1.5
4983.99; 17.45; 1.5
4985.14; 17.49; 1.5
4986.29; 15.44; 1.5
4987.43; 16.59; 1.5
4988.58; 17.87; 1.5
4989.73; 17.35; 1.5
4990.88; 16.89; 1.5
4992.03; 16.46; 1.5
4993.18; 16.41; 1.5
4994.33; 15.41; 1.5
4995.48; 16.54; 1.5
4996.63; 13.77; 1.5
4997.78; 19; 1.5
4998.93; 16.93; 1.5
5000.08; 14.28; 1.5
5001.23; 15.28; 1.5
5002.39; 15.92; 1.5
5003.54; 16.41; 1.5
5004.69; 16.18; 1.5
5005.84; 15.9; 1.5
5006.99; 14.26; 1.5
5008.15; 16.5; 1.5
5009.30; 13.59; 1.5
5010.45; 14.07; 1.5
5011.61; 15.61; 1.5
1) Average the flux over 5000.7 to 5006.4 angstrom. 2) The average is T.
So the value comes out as 15.9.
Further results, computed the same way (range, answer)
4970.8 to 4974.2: 16.8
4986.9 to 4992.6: 17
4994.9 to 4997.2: 15.2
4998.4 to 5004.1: 15.7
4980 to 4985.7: 16.6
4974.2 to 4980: 17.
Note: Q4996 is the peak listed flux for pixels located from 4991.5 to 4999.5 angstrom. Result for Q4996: 19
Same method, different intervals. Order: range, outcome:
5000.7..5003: 15.92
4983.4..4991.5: 17.87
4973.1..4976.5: 16.24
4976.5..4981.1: 17.99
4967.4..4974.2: 21.05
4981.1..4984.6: 17.47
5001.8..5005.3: 16.41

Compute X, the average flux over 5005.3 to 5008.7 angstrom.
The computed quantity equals 15.5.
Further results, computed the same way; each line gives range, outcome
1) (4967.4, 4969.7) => 19.4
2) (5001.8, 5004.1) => 16.1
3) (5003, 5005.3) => 16.3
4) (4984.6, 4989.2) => 16.9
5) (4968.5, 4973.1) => 17.5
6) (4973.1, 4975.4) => 15.6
